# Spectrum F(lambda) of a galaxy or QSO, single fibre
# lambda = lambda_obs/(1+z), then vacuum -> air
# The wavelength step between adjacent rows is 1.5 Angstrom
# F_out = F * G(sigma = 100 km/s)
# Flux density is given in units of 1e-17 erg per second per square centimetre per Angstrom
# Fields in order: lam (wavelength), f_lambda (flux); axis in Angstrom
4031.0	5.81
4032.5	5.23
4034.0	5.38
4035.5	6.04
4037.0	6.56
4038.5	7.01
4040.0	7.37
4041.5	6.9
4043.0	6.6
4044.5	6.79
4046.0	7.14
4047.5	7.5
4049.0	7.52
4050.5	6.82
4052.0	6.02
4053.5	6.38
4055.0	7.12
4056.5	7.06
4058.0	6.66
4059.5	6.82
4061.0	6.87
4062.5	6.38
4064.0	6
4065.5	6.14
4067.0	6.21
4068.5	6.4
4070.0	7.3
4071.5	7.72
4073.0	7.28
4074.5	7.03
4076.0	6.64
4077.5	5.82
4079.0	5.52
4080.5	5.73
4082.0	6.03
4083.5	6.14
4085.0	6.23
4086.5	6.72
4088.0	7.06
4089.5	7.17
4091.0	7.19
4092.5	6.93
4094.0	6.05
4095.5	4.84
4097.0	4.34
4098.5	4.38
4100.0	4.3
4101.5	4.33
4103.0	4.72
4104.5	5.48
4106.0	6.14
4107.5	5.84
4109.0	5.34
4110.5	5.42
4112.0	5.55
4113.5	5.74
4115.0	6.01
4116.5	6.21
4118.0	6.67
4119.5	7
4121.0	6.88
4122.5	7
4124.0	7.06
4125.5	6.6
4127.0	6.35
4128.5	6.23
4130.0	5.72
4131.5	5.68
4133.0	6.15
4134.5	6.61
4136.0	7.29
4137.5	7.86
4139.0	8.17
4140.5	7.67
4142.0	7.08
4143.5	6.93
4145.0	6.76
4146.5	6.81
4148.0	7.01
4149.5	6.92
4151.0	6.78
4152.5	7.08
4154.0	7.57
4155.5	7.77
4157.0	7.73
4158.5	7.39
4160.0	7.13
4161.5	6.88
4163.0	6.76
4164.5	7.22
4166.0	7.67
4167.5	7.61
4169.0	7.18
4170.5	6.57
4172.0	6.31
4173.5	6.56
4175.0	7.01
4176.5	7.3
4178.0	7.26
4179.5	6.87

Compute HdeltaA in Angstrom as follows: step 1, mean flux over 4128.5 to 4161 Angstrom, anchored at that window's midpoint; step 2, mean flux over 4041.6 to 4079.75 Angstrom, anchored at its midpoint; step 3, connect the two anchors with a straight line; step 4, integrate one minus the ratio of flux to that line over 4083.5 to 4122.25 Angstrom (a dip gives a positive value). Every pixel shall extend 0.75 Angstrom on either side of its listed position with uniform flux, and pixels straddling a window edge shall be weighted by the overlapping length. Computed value 5.6 Angstrom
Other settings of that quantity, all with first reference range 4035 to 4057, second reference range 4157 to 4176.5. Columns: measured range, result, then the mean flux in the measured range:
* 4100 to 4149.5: 4.5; 6.36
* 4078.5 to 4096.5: 1.7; 6.28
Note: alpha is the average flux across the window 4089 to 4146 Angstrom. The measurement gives 6.2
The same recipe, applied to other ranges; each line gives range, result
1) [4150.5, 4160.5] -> 7.37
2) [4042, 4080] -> 6.7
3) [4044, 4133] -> 6.27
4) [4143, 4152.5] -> 6.88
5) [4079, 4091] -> 6.43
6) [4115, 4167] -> 6.95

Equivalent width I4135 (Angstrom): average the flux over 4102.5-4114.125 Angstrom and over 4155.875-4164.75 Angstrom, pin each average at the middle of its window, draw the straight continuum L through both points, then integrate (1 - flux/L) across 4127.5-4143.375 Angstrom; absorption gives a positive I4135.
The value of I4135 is -1.0 Angstrom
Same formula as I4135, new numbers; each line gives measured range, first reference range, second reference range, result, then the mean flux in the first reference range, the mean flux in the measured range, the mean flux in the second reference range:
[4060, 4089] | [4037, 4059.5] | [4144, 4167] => 1.98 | 6.91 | 6.49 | 7.17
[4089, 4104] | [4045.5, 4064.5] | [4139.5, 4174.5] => 3.31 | 6.8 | 5.4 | 7.11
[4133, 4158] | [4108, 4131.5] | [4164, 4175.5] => -2.22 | 6.23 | 7.22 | 7.01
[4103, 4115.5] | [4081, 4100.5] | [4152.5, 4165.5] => 1.39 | 5.97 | 5.63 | 7.3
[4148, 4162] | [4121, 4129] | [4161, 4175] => -0.72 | 6.68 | 7.24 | 6.98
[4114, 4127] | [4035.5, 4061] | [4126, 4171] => 0.62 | 6.87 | 6.64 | 7.02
